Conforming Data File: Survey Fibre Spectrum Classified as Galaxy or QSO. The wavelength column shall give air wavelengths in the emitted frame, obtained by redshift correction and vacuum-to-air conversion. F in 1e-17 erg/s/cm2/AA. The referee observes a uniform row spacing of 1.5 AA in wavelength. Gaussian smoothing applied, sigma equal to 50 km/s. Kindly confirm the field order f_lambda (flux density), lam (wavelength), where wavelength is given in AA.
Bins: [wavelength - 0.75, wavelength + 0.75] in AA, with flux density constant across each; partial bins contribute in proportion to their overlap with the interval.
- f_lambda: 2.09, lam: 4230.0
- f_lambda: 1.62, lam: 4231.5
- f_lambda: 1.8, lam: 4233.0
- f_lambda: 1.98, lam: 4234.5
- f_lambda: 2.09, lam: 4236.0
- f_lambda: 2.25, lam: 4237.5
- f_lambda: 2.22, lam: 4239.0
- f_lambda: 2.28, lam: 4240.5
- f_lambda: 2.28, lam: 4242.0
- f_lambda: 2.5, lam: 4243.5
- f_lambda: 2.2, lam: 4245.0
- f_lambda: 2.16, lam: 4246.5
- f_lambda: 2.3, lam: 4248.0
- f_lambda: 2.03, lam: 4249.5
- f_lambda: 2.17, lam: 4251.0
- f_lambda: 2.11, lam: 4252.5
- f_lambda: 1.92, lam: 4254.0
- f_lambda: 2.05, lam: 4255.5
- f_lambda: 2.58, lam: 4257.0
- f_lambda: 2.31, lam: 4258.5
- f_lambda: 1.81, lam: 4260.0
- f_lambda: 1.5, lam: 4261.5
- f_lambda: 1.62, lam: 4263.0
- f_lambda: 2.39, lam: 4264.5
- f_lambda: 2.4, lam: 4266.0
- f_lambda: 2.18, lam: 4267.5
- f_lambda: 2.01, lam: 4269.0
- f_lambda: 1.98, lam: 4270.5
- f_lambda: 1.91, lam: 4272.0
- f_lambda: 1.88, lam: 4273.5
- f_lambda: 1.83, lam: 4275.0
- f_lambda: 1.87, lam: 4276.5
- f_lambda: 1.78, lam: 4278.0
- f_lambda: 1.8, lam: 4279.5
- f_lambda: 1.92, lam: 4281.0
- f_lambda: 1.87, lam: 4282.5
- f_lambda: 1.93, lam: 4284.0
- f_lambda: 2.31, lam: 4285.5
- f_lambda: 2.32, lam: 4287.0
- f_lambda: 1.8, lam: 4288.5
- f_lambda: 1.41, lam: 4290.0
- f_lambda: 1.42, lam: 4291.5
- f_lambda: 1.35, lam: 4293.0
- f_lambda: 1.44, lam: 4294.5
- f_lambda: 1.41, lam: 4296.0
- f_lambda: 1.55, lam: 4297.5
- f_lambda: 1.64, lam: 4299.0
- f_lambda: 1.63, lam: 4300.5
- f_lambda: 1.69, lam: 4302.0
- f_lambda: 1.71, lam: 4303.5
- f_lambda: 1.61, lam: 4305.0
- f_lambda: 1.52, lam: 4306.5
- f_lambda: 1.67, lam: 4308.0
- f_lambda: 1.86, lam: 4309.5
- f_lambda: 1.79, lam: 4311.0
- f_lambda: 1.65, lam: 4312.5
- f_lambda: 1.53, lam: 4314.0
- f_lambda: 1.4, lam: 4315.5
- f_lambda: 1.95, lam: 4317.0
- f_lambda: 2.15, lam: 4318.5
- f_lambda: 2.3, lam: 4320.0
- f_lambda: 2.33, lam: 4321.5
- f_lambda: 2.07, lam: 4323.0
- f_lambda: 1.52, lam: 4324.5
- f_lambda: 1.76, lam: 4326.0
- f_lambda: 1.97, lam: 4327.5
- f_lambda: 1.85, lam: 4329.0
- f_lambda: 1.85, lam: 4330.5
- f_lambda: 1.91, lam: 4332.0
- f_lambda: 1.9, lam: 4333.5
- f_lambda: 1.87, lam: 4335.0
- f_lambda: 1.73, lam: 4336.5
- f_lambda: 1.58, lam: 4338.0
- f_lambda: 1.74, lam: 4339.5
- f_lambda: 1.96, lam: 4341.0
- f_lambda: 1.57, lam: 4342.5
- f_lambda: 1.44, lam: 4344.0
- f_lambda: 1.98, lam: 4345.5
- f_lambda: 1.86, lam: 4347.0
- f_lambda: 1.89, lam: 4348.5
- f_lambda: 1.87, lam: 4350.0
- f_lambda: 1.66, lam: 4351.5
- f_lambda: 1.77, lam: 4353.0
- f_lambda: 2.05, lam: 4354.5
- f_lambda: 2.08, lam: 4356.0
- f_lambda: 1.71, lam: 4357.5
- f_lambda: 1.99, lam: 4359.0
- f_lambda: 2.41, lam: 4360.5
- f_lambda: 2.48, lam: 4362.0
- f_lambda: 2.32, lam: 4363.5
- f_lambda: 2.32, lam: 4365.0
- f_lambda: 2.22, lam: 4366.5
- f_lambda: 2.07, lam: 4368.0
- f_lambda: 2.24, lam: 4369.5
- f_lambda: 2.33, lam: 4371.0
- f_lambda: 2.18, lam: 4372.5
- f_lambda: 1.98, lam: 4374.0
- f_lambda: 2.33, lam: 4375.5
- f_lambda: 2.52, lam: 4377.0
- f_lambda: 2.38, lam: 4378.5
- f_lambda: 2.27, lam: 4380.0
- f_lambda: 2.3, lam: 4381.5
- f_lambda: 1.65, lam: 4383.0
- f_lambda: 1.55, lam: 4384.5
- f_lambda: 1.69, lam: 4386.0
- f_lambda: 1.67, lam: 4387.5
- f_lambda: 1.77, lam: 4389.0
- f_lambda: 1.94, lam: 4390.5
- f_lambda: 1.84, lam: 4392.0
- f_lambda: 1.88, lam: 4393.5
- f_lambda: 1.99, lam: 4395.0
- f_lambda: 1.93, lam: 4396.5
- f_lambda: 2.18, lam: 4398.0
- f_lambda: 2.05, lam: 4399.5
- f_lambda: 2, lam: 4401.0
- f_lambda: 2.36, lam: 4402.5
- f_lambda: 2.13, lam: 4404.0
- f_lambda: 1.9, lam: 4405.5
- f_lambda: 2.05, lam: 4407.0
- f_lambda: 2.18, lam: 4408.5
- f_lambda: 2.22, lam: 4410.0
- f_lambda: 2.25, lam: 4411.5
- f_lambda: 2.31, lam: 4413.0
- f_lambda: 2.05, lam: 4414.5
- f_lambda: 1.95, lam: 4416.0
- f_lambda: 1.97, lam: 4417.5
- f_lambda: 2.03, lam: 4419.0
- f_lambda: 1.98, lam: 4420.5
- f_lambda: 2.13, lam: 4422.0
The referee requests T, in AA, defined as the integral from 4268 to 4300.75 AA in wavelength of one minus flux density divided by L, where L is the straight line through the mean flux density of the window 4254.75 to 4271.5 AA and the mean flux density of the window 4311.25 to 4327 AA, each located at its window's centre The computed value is 3.54 AA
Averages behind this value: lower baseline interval 2.07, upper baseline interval 1.87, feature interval 1.78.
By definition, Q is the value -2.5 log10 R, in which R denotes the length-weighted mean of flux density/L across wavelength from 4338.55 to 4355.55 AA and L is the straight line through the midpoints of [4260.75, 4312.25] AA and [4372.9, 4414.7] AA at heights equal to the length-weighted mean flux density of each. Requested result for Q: 0.08 mag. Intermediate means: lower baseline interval 1.79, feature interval 1.8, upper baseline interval 2.05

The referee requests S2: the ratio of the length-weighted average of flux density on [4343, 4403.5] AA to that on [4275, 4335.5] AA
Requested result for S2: 1.14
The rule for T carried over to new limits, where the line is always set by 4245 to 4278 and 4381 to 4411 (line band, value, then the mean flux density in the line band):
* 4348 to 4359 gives 0.66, 1.87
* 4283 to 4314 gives 5.21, 1.68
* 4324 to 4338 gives 1.35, 1.81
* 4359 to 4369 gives -1.49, 2.28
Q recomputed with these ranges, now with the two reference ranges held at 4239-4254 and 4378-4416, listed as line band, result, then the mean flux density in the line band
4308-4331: 0.14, 1.86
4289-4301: 0.40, 1.48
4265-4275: 0.07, 2.05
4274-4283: 0.18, 1.85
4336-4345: 0.24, 1.68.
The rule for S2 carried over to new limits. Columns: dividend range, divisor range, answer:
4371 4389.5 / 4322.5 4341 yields 1.12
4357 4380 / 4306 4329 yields 1.22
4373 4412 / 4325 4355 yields 1.13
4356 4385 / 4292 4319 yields 1.33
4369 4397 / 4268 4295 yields 1.10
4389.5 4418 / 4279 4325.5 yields 1.17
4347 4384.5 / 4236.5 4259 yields 0.95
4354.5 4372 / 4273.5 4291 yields 1.16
